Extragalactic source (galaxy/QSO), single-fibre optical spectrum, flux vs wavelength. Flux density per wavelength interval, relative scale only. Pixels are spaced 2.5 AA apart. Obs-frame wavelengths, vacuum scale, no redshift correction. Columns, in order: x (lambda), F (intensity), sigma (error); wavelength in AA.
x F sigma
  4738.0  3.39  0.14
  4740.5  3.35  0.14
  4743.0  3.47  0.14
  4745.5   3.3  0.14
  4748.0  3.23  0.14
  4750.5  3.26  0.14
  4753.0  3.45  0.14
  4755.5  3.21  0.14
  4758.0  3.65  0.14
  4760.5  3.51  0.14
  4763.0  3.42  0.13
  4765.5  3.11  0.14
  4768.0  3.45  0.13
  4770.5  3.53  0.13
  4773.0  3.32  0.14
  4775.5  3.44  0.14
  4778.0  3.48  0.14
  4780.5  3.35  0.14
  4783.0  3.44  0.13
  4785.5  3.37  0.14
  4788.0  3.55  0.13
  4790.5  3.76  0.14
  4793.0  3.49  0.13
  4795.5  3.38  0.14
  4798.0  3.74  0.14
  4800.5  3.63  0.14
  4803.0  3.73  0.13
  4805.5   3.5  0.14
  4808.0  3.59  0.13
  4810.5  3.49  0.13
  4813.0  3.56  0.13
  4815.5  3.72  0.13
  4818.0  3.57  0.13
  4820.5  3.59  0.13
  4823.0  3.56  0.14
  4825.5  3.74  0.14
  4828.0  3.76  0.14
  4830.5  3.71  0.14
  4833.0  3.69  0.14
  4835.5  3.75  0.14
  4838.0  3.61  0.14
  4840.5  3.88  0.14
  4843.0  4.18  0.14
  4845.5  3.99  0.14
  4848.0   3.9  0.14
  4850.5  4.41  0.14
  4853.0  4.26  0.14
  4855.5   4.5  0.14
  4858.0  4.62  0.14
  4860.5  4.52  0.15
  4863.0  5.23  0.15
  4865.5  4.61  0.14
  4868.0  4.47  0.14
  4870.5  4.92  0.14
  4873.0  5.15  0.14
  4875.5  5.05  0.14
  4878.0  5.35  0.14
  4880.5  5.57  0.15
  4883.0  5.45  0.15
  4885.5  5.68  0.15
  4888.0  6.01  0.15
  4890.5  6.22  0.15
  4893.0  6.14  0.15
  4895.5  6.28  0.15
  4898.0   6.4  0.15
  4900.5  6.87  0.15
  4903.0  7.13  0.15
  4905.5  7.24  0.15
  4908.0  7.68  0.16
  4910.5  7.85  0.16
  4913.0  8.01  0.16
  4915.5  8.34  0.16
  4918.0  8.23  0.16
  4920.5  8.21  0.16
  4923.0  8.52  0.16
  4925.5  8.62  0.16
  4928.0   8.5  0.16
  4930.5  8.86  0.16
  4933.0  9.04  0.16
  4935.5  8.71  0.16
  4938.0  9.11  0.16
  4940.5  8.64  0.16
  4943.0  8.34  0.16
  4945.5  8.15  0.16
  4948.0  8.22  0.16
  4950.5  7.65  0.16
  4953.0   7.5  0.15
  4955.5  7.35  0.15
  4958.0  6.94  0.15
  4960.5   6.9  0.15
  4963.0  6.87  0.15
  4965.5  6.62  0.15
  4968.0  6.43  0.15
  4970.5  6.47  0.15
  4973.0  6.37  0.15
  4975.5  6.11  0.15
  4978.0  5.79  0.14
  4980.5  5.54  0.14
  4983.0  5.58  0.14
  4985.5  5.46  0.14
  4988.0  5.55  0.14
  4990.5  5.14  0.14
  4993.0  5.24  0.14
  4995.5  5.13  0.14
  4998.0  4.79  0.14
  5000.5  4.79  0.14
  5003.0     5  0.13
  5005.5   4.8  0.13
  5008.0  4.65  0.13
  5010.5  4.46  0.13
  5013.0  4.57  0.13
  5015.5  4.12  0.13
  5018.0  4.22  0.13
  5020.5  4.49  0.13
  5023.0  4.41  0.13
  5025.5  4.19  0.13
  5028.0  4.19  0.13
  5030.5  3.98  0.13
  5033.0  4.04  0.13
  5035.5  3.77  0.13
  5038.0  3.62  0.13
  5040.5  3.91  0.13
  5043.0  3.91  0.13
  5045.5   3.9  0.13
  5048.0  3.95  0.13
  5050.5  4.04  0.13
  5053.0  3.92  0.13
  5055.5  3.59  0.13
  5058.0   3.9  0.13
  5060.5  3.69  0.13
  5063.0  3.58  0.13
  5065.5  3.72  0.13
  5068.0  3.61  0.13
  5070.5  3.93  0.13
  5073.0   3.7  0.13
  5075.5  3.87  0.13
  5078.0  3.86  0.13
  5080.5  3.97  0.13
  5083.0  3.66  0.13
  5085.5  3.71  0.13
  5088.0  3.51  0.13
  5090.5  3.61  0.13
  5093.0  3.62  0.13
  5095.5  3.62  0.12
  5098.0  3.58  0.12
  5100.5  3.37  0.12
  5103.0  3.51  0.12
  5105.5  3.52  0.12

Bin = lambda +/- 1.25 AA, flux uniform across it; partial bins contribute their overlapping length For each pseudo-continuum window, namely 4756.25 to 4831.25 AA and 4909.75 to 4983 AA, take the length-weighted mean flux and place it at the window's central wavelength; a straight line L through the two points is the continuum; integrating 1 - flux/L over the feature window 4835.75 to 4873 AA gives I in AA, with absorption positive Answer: 5.7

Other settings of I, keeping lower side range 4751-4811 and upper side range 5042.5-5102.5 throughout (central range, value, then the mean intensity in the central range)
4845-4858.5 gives -2.80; 4.28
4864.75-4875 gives -3.62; 4.82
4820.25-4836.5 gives -0.78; 3.69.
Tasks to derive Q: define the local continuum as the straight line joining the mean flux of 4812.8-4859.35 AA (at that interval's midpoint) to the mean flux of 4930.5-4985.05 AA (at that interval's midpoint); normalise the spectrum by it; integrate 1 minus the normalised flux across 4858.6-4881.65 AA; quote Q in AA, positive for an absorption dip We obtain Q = -0.60 AA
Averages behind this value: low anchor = 3.9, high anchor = 7.26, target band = 4.97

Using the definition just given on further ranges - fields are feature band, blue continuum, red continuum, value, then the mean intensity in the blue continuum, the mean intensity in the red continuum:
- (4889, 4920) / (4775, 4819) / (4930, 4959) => -1.13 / 3.55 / 8.2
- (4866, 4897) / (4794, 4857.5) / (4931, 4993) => -2.38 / 3.79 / 7.01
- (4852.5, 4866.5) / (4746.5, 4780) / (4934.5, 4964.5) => 2.58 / 3.39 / 7.85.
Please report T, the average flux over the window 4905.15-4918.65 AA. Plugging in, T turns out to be 7.92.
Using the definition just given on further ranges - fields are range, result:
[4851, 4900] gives 5.3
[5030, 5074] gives 3.82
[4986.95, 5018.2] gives 4.82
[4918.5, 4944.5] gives 8.64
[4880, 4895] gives 5.88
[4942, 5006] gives 6.27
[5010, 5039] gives 4.17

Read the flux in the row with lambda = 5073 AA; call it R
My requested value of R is 3.7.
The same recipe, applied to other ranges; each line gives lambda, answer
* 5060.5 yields 3.69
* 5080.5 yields 3.97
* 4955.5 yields 7.35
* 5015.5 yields 4.12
